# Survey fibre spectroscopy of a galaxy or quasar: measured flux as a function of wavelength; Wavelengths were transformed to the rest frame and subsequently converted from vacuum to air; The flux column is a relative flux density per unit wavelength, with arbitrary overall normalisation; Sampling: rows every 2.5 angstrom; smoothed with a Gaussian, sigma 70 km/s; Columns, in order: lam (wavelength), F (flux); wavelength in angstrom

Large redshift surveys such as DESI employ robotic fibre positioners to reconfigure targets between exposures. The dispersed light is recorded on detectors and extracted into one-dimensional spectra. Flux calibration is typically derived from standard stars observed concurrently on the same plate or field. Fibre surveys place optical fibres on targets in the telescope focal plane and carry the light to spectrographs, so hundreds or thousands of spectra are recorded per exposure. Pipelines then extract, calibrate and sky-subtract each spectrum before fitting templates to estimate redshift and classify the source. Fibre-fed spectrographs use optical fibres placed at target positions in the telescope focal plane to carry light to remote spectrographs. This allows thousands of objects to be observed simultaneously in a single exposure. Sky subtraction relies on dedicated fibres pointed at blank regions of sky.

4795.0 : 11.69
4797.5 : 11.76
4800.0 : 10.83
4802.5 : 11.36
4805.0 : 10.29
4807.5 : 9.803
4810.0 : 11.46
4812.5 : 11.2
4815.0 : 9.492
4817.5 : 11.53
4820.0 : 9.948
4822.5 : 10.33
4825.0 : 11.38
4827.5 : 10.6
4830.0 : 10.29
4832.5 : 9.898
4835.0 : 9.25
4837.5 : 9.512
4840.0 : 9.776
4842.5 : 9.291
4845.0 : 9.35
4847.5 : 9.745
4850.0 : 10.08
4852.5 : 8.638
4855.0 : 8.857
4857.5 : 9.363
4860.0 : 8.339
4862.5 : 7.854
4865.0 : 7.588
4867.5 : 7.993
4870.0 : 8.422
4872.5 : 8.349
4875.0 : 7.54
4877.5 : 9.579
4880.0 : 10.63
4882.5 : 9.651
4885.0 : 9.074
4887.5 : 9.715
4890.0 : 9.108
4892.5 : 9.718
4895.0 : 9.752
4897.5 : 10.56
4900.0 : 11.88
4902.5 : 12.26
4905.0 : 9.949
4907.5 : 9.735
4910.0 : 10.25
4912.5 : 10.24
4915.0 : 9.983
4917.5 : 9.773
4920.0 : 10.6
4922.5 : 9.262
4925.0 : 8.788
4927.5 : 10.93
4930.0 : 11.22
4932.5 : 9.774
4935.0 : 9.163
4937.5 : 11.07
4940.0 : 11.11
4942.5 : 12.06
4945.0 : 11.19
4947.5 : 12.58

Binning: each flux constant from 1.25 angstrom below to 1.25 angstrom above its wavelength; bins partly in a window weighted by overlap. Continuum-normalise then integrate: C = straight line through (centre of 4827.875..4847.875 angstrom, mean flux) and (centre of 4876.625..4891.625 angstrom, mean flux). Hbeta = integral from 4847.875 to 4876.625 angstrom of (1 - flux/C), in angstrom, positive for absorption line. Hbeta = 3.4 angstrom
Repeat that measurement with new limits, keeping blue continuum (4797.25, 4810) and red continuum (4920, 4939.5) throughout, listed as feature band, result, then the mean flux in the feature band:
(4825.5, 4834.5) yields 0.3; 10.3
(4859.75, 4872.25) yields 2.9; 8.04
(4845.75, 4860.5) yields 1.8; 9.22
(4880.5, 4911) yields 0.4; 10.1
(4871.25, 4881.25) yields 1.3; 9.02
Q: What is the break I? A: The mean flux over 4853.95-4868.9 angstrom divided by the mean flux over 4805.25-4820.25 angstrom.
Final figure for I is 0.79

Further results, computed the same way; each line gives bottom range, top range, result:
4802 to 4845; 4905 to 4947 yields 1.01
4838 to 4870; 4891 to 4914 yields 1.18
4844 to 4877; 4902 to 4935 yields 1.17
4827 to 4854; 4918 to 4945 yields 1.08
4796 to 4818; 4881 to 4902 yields 0.92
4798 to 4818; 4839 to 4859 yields 0.87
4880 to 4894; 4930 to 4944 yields 1.12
